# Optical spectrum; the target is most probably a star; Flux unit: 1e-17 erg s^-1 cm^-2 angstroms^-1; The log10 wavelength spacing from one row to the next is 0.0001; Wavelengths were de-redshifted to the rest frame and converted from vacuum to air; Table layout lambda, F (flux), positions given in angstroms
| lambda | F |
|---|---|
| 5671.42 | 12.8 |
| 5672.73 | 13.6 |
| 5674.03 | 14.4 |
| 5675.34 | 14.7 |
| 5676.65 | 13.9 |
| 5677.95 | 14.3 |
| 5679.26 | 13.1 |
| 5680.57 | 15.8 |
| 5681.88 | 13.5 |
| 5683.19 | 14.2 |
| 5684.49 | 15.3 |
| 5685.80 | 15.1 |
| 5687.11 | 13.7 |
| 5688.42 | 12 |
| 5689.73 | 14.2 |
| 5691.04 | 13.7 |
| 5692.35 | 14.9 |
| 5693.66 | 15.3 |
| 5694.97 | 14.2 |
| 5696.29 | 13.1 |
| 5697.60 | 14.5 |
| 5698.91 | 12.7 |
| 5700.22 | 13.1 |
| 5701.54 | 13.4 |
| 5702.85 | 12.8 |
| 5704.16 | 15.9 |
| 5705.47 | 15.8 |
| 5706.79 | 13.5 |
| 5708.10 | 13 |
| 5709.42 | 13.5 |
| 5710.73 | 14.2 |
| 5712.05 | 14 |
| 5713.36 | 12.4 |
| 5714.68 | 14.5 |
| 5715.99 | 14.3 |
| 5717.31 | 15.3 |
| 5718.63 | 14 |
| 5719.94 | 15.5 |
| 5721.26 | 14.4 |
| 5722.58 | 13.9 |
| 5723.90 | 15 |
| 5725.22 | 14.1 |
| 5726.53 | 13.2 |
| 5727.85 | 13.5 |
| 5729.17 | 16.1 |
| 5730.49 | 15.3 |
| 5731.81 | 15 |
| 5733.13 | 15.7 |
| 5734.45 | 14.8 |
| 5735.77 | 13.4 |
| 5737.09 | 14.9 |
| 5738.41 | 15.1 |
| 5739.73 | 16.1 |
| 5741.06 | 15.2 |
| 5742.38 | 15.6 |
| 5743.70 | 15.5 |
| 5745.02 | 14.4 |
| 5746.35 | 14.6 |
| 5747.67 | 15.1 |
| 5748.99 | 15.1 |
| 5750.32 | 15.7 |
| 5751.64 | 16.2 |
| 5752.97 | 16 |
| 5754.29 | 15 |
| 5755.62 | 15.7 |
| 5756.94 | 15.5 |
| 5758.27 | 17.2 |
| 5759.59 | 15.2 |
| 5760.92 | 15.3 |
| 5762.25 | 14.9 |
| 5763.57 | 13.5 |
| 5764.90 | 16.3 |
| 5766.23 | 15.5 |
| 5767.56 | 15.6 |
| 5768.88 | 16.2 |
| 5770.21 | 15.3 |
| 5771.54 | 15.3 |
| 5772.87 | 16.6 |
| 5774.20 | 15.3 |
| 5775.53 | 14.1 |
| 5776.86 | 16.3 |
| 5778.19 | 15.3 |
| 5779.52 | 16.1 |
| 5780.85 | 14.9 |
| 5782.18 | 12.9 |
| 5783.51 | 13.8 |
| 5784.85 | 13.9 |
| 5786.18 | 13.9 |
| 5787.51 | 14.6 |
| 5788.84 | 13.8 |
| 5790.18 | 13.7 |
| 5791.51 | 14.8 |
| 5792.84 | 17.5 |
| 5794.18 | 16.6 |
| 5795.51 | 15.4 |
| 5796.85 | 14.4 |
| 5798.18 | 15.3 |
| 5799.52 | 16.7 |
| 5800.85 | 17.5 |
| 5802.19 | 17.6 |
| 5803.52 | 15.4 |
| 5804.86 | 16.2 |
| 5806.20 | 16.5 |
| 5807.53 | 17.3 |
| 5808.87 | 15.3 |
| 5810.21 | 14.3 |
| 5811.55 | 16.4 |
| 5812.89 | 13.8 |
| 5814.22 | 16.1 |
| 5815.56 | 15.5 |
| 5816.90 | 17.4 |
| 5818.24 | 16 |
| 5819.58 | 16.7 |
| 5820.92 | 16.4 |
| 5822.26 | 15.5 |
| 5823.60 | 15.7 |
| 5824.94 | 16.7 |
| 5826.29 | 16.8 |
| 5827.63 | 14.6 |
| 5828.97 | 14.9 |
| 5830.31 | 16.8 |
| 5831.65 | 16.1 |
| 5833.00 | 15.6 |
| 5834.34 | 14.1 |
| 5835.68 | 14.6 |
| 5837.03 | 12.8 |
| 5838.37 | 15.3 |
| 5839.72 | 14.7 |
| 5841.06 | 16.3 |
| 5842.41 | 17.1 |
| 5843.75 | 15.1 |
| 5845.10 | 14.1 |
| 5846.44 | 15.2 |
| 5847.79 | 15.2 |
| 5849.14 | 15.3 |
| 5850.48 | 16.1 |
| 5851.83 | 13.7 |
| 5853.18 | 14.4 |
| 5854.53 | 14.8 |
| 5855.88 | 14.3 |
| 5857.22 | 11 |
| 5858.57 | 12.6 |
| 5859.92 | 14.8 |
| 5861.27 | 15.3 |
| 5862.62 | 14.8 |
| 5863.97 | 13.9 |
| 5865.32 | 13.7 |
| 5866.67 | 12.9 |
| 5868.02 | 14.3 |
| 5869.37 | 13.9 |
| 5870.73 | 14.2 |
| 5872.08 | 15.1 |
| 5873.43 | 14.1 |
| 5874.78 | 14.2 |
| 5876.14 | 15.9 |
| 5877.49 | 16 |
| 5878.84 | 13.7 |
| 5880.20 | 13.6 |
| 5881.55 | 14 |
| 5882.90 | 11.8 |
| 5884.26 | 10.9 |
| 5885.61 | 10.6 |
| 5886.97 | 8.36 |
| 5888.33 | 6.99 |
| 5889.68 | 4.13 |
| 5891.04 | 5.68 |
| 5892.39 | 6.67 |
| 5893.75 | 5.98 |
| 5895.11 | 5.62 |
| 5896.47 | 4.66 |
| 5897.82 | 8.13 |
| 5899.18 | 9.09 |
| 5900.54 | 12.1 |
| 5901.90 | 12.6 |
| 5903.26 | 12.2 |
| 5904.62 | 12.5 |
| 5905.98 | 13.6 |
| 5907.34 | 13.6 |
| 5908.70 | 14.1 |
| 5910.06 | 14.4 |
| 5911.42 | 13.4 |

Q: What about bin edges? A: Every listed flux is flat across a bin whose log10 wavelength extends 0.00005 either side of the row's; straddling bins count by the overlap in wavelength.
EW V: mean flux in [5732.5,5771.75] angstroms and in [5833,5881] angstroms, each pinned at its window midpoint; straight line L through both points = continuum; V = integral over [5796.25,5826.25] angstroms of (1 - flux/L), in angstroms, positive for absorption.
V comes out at -2.4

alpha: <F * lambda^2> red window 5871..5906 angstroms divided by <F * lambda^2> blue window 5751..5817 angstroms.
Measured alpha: 0.72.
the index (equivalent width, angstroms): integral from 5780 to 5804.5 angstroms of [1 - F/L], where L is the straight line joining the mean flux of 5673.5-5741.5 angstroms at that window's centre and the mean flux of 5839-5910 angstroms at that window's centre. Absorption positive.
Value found -3.2 angstroms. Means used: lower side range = 14.3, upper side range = 12.6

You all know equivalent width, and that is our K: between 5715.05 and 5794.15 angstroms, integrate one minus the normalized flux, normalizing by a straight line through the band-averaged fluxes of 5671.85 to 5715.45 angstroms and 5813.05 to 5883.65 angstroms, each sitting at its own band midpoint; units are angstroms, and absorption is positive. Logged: -3.9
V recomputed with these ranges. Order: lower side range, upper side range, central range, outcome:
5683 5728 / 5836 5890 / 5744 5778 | -3.7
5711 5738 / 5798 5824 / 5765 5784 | 0.2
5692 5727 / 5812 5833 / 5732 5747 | -0.5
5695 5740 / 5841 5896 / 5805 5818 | -2.5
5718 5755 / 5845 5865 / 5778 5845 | -4.2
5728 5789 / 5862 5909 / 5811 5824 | -2.4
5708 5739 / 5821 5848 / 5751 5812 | -2.2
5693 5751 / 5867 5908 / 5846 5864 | -3.9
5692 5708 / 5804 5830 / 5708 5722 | 0.1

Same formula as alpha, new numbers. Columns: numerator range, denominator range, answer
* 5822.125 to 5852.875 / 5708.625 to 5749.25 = 1.09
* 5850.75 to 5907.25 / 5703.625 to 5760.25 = 0.84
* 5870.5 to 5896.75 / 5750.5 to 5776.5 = 0.71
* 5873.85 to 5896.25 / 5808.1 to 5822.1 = 0.66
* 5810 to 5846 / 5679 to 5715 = 1.16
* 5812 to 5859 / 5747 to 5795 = 1.02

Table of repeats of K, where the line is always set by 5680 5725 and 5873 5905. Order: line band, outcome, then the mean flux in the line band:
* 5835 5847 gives -3.93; 15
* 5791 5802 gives -3.50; 16.1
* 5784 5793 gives -1.48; 14.4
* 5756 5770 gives -2.84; 15.5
